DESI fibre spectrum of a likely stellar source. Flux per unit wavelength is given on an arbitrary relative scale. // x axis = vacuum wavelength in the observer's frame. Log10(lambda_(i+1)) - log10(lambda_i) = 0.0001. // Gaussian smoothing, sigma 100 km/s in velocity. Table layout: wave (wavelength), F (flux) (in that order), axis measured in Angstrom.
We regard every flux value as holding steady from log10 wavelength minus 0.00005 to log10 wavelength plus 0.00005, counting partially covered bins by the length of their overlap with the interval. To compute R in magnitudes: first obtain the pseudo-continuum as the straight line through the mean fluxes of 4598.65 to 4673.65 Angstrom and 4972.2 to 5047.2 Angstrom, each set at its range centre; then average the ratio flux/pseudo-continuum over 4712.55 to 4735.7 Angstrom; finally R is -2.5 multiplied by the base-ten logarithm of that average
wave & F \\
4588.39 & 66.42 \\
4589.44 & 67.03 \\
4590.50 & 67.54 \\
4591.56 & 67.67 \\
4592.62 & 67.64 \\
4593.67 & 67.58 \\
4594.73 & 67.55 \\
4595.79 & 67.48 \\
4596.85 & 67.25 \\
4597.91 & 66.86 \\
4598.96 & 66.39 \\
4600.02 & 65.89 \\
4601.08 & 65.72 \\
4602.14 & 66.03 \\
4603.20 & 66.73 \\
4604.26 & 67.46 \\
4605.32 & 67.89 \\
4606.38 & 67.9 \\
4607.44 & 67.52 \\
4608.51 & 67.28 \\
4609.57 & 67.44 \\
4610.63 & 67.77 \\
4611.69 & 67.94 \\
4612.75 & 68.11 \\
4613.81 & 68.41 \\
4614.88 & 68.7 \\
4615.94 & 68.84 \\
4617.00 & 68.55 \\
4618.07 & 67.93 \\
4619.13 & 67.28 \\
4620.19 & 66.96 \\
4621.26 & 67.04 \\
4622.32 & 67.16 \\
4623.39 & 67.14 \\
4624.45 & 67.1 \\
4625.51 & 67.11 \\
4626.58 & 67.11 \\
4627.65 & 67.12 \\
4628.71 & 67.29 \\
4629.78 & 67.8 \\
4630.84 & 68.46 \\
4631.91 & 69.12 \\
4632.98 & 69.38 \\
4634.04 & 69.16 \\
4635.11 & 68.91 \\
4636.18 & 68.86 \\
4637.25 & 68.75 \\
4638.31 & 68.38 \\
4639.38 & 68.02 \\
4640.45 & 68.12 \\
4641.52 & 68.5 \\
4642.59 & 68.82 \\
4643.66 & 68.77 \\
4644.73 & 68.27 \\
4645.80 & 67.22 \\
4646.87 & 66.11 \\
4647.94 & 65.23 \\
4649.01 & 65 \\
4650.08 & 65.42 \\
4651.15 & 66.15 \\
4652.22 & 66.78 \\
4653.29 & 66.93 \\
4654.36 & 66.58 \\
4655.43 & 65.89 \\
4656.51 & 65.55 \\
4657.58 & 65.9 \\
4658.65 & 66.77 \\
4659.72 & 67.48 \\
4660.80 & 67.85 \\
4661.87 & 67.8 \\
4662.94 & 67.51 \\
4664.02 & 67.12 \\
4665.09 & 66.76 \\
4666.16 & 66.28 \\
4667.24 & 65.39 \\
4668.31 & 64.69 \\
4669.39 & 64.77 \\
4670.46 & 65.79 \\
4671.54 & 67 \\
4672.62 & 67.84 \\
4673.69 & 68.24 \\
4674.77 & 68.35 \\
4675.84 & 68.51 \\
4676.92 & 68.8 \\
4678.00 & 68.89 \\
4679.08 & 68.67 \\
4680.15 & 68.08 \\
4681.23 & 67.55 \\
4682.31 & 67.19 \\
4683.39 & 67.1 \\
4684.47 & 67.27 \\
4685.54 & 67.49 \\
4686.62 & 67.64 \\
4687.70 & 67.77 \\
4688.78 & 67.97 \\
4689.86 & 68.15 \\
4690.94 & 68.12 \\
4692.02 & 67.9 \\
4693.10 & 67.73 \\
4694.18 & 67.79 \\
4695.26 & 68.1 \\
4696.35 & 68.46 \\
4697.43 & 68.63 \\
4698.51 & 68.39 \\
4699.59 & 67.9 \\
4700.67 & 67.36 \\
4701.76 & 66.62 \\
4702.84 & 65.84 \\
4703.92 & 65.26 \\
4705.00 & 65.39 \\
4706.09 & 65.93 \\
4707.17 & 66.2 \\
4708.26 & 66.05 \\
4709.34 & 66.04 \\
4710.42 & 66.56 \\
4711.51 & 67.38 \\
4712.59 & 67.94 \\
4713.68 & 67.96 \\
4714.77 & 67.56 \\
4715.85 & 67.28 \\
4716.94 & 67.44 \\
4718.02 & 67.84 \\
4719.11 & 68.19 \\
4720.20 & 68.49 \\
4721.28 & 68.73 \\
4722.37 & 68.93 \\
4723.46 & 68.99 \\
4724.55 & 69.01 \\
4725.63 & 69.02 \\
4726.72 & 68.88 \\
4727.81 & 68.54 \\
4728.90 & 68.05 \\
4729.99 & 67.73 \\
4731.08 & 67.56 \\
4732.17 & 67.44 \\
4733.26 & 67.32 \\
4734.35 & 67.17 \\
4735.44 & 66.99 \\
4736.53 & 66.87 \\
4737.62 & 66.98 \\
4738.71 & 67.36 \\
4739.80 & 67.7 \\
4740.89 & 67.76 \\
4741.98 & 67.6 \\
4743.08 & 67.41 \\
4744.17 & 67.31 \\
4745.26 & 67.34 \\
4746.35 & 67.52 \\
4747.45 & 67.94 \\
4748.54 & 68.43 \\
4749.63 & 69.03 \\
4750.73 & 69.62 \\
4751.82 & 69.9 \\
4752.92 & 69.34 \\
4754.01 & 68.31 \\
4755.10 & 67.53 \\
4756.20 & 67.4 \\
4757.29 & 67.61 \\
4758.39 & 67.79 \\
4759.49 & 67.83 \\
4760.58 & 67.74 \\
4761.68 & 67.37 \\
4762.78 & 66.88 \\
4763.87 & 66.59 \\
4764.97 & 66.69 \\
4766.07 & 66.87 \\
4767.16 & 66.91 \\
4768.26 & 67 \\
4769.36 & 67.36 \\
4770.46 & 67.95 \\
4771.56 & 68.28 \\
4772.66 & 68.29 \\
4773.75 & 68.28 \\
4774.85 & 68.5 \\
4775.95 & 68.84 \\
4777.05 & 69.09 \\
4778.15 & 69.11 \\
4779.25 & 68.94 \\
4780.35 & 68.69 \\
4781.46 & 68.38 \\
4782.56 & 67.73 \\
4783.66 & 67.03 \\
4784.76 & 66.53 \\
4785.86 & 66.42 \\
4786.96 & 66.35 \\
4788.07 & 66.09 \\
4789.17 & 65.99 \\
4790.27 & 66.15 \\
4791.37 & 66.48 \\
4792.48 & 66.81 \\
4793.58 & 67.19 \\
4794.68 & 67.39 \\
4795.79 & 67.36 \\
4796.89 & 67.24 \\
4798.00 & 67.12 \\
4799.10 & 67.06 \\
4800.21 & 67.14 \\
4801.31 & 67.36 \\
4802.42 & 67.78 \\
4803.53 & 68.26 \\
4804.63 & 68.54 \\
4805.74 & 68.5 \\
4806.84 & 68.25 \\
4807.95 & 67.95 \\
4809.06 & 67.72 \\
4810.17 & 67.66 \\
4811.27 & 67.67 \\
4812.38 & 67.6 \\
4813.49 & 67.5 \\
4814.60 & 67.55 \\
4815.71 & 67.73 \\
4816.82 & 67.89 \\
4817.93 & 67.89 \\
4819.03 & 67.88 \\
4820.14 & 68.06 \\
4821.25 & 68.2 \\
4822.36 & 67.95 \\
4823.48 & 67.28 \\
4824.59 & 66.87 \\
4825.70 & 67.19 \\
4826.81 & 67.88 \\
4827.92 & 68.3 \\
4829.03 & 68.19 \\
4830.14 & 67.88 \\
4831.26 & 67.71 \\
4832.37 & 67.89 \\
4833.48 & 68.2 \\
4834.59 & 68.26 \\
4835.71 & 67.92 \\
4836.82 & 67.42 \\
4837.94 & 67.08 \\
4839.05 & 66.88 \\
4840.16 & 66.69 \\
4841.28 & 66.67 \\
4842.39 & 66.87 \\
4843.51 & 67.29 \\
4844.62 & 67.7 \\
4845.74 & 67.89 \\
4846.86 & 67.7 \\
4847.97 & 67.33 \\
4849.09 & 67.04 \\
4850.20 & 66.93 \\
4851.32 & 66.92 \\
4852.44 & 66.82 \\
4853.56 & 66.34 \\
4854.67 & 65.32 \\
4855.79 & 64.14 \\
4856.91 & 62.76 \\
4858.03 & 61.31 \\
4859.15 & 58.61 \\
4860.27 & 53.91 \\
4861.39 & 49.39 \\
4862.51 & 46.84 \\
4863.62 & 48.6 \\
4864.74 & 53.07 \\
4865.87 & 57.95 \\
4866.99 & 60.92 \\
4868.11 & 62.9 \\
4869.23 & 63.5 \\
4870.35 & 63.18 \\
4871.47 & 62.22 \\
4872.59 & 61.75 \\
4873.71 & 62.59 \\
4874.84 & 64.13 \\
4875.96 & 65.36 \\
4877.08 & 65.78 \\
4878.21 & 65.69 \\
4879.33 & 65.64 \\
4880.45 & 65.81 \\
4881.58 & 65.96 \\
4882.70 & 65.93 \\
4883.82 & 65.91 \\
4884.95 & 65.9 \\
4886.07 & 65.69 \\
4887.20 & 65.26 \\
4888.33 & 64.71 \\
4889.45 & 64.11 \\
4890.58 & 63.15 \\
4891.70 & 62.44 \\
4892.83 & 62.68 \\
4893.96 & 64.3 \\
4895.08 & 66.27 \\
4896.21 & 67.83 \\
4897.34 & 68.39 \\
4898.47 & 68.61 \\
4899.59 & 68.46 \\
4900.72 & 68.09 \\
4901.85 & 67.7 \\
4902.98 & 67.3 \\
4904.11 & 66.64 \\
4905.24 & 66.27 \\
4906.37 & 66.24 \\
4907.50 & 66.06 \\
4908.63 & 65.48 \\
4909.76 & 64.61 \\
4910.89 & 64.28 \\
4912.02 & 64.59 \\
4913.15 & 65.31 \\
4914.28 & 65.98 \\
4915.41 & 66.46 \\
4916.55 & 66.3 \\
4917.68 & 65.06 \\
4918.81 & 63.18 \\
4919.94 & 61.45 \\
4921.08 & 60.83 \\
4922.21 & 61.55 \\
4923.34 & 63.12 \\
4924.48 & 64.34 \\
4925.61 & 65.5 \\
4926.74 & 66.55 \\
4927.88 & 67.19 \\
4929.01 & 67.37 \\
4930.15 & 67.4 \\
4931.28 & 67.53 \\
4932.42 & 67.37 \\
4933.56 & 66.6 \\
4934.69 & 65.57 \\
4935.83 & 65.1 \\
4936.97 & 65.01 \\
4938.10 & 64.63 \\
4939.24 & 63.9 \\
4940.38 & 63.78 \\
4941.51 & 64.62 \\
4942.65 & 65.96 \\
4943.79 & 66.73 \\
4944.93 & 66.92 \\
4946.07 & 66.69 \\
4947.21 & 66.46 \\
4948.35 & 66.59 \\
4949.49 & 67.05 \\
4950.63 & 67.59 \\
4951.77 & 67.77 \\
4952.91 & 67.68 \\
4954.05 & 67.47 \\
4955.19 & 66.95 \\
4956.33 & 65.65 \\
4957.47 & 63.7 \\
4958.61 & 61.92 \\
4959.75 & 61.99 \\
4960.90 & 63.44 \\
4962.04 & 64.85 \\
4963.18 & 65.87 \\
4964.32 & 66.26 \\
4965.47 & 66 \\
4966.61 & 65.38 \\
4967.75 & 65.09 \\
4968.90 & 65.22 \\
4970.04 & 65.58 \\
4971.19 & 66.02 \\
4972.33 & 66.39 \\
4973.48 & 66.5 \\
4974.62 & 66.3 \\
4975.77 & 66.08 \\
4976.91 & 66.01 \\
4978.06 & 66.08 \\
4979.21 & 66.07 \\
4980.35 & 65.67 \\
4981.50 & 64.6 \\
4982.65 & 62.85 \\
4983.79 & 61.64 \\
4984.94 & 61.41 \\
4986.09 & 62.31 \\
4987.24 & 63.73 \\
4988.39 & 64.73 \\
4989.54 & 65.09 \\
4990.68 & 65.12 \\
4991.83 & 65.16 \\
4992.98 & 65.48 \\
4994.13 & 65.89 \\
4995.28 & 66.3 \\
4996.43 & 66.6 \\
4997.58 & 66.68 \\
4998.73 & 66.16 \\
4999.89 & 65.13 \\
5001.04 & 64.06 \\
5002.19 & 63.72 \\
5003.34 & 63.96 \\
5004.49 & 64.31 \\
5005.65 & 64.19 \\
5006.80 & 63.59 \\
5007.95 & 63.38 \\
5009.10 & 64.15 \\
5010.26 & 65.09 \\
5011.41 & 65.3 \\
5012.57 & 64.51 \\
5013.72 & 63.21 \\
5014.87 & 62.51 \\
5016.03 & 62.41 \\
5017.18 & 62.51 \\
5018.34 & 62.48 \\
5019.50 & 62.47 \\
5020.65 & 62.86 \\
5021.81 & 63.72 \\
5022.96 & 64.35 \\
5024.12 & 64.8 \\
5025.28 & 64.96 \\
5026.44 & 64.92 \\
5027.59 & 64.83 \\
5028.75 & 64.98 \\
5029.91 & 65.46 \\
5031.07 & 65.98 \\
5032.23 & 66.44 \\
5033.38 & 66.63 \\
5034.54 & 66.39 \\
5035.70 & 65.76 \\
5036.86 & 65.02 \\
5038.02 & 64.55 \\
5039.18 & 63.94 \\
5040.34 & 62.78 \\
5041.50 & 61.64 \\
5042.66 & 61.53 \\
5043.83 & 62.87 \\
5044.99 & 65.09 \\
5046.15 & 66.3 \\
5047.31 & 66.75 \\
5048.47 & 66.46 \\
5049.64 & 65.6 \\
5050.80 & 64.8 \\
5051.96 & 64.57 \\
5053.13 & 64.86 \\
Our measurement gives -0.02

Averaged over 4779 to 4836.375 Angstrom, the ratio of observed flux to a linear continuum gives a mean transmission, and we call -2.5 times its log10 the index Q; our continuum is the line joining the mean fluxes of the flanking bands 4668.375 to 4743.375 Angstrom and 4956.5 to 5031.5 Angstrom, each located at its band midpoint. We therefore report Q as -0.02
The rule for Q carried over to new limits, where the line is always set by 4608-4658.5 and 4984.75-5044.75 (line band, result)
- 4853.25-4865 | 0.15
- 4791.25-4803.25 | -0.02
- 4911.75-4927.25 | 0.01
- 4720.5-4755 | -0.02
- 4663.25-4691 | 0.00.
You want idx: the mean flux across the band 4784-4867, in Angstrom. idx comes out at 65.7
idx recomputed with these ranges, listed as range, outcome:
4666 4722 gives 67.4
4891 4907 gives 66.5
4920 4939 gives 65.2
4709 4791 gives 67.8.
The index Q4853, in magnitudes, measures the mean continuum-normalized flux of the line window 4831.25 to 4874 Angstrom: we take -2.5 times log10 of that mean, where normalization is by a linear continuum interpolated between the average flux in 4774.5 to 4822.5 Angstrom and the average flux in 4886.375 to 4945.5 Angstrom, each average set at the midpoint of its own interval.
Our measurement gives 0.06 mag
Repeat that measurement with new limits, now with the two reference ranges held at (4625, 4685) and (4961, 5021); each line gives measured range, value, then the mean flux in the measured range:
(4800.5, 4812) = -0.03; 68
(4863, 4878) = 0.08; 61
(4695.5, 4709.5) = 0.00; 66.8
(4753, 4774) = -0.02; 67.6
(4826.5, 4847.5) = -0.03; 67.6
